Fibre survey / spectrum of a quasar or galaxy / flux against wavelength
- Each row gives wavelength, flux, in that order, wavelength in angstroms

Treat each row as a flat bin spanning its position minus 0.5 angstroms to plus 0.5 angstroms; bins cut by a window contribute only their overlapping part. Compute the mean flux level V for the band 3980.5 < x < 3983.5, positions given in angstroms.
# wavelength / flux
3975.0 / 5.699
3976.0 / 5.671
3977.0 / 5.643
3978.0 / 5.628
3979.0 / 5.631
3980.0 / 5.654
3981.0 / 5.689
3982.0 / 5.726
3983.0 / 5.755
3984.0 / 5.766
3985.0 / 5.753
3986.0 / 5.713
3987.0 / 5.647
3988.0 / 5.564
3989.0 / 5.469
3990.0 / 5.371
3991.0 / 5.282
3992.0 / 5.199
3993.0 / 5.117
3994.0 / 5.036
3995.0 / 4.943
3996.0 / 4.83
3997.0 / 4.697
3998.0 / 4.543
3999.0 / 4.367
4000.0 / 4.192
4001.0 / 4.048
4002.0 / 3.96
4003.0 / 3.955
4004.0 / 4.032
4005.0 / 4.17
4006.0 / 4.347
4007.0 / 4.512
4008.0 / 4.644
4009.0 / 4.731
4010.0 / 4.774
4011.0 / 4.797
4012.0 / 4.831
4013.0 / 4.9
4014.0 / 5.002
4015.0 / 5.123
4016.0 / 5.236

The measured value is 5.72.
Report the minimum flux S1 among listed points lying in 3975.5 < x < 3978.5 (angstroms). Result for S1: 5.628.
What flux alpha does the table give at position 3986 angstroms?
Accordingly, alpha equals 5.713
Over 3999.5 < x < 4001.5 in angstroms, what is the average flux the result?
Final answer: 4.12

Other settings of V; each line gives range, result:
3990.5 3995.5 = 5.12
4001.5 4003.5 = 3.96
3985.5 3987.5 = 5.68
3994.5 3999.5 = 4.68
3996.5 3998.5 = 4.62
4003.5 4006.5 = 4.18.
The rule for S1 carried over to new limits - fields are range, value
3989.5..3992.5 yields 5.199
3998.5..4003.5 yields 3.955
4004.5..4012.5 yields 4.17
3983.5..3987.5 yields 5.647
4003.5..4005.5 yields 4.032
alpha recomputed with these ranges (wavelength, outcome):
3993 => 5.117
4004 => 4.032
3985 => 5.753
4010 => 4.774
